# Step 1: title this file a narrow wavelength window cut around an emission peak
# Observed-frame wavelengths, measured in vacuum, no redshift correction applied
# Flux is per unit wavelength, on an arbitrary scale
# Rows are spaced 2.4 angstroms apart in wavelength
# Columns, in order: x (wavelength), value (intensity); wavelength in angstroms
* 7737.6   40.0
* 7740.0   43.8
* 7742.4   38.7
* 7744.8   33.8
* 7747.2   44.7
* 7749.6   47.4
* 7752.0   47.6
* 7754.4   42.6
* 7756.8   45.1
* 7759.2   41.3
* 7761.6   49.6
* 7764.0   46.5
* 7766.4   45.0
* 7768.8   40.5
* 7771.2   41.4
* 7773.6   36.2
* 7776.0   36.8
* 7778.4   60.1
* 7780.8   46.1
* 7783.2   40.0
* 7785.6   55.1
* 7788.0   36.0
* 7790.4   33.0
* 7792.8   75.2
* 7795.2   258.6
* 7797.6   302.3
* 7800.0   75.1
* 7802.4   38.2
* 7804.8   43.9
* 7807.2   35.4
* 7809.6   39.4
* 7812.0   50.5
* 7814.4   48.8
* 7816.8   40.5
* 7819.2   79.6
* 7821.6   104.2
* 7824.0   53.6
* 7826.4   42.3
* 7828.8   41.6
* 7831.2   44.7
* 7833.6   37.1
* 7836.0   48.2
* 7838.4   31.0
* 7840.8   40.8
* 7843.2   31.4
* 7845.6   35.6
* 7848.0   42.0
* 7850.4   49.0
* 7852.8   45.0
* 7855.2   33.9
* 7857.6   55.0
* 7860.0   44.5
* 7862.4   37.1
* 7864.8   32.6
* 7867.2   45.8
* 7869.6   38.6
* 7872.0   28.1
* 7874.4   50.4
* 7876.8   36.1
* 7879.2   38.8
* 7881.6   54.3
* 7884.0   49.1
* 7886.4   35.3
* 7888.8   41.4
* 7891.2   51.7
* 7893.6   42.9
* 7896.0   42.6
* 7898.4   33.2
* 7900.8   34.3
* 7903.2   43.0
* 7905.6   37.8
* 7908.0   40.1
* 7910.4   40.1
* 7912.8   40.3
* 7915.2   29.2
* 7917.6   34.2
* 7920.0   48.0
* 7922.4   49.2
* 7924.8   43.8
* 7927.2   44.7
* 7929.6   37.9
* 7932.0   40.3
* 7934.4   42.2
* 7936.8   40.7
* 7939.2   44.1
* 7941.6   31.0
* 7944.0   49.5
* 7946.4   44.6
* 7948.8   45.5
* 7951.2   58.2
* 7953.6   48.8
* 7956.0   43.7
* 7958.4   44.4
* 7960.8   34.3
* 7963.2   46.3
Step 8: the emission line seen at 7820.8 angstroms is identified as [N II]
